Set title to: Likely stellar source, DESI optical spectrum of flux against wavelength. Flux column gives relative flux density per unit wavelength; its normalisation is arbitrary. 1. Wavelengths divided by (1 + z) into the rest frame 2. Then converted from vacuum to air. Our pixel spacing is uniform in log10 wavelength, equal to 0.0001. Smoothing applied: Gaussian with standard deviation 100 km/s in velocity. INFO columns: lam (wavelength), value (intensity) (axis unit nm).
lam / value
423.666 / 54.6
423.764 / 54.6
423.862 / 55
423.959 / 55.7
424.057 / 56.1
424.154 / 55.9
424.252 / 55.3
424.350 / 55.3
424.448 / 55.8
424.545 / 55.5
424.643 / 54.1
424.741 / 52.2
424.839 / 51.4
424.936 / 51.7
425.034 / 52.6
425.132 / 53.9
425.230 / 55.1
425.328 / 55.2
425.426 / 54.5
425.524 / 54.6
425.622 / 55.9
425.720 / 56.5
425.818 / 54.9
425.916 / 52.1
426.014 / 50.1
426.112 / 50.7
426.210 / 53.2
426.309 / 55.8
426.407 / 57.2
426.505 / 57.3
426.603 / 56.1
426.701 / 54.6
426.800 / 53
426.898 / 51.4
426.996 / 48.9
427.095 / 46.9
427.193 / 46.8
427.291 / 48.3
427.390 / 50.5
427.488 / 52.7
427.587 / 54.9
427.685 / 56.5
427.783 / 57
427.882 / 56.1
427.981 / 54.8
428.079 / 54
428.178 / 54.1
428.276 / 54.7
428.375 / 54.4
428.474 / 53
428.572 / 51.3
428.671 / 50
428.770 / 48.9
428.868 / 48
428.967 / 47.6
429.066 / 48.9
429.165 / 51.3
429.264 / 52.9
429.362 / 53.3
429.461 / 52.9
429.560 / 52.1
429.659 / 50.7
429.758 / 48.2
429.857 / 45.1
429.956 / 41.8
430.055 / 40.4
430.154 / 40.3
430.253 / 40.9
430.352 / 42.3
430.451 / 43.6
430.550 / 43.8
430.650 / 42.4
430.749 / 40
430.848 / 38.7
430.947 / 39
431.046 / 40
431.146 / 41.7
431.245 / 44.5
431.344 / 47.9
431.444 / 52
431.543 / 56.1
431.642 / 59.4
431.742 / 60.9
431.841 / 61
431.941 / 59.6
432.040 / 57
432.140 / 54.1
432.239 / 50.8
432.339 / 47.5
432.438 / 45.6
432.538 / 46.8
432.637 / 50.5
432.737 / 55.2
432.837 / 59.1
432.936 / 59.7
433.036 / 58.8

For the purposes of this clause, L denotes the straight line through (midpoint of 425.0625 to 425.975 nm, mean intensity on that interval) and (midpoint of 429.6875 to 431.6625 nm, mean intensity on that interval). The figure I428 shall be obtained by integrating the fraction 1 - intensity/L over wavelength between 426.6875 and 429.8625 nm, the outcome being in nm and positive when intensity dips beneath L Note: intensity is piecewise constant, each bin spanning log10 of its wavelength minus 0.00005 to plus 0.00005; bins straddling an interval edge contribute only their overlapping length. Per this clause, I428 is -0.17 nm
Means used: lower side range 54.6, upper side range 44.3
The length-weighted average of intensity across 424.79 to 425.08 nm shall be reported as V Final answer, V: 52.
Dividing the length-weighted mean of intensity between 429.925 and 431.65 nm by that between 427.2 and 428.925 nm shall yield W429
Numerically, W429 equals 0.83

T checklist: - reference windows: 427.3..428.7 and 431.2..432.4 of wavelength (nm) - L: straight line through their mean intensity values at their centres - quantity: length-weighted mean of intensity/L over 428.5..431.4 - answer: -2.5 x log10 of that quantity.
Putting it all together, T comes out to 0.18 mag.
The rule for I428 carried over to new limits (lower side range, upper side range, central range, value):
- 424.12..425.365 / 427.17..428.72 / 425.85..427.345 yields 0.04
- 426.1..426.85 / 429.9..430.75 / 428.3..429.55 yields -0.12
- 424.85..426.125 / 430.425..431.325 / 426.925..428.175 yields -0.08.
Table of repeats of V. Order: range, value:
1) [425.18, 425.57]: 54.8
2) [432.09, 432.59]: 49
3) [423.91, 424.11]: 56.1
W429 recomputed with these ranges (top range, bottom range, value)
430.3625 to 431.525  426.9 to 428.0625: 0.83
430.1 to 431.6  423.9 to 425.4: 0.80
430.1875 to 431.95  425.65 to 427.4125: 0.90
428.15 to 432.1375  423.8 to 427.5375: 0.91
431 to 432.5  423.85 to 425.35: 0.95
